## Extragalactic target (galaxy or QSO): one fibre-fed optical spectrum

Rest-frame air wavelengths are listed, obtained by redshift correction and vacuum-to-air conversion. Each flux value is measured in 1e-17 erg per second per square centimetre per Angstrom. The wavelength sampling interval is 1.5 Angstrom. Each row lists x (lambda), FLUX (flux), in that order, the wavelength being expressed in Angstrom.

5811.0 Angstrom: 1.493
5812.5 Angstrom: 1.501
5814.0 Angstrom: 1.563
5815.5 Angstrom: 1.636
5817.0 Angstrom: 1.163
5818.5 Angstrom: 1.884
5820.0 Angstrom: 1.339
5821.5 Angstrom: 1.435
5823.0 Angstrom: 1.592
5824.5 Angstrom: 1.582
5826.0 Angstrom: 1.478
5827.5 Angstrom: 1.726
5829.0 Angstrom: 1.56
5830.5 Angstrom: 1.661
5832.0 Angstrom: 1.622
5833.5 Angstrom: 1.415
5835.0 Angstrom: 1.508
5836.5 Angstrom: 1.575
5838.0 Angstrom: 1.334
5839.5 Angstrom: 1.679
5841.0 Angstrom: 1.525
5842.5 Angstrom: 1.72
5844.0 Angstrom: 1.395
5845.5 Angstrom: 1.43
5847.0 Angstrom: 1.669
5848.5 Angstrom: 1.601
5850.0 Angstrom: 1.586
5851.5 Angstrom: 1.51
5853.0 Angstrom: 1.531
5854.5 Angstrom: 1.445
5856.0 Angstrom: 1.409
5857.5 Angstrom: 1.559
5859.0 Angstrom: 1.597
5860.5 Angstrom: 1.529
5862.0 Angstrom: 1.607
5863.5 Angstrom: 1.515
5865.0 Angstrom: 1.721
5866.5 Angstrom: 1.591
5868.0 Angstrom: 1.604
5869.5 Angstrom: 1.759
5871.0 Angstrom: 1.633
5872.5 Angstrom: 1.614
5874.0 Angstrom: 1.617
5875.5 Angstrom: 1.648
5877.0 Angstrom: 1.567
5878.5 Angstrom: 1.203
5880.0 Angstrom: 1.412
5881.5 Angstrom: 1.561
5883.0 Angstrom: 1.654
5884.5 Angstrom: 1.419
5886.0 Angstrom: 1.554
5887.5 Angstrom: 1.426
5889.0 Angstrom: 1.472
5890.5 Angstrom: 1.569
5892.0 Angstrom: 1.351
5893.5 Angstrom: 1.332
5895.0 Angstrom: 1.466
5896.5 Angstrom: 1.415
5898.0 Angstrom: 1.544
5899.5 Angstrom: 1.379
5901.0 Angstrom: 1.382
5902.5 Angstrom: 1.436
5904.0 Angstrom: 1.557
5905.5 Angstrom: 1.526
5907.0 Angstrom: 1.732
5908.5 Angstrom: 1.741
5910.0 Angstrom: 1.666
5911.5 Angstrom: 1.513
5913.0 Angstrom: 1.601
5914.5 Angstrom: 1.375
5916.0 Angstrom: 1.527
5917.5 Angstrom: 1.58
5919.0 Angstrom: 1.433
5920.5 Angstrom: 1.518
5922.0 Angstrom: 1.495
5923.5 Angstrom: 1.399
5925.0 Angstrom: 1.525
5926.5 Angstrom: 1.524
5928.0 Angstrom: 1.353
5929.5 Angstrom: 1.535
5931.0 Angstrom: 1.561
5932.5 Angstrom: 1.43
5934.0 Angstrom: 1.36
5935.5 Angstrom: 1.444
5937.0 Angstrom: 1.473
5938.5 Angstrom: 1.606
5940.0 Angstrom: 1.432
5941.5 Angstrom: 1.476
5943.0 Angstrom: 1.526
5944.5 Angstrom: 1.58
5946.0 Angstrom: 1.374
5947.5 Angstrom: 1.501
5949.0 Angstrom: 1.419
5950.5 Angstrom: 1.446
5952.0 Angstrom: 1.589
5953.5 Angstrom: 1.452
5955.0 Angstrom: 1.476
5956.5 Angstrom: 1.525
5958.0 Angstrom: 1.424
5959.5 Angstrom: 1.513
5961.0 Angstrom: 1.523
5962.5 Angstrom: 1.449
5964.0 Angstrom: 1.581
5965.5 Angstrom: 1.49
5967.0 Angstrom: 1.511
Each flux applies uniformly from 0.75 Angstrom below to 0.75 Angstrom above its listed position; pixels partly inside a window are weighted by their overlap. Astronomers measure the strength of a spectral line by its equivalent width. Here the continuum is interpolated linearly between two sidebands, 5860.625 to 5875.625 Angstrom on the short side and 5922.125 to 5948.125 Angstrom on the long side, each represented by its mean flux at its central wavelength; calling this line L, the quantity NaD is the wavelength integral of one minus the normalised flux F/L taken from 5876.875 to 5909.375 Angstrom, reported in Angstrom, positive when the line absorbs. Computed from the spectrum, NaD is 1.7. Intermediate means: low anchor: 1.63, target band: 1.49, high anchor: 1.48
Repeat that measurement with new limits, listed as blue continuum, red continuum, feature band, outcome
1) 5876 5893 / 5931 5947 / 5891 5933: -0.7 Angstrom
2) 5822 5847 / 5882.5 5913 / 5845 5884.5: -0.7 Angstrom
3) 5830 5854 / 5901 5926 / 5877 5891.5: 0.6 Angstrom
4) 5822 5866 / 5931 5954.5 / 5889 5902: 0.7 Angstrom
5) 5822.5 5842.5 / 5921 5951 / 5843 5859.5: 0.3 Angstrom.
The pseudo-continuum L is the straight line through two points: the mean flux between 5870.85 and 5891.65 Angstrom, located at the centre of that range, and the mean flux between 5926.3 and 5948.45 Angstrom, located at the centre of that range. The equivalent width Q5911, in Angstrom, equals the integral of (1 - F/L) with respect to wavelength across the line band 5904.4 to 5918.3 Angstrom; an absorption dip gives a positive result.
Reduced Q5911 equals -0.8 Angstrom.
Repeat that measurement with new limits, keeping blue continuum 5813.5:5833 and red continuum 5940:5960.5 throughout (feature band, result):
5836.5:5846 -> 0.1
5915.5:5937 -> 0.3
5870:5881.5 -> -0.1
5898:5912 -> -0.4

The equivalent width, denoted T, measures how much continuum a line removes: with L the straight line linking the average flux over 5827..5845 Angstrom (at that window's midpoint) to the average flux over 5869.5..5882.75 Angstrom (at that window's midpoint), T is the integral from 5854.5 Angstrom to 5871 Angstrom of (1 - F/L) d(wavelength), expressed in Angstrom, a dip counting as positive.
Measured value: -0.4 Angstrom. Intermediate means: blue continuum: 1.56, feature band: 1.58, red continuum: 1.55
